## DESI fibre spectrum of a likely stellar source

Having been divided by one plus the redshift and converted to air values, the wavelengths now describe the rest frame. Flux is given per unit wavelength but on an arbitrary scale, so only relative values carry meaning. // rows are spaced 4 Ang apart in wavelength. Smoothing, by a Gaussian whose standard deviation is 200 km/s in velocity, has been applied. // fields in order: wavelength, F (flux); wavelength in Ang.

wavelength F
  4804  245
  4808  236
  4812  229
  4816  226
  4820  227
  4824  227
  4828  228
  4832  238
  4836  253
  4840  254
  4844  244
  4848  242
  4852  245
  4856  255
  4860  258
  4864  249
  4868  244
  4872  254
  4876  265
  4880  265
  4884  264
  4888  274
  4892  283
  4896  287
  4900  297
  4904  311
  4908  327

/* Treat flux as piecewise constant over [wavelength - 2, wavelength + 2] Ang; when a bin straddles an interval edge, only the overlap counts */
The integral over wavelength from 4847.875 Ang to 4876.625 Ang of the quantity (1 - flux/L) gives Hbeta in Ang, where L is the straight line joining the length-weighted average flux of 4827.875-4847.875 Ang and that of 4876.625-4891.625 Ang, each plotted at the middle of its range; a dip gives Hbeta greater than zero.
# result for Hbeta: 0.7 Ang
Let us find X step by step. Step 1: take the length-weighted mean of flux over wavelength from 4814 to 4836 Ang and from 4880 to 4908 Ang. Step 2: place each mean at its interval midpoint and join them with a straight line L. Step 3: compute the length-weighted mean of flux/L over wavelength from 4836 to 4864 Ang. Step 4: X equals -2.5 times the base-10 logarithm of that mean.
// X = 0.007 mag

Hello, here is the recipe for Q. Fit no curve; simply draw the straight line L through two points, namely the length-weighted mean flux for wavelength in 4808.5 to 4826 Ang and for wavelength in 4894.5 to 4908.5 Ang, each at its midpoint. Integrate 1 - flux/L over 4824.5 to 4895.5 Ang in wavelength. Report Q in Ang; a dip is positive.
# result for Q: 3.2 Ang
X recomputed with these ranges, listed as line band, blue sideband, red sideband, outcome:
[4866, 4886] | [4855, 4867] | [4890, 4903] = 0.04 mag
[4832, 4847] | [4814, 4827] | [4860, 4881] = -0.05 mag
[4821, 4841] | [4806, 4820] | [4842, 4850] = -0.01 mag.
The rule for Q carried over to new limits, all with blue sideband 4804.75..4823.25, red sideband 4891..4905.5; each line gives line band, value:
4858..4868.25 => 0.6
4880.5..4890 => 0.5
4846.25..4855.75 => 0.5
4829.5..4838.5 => 0.0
